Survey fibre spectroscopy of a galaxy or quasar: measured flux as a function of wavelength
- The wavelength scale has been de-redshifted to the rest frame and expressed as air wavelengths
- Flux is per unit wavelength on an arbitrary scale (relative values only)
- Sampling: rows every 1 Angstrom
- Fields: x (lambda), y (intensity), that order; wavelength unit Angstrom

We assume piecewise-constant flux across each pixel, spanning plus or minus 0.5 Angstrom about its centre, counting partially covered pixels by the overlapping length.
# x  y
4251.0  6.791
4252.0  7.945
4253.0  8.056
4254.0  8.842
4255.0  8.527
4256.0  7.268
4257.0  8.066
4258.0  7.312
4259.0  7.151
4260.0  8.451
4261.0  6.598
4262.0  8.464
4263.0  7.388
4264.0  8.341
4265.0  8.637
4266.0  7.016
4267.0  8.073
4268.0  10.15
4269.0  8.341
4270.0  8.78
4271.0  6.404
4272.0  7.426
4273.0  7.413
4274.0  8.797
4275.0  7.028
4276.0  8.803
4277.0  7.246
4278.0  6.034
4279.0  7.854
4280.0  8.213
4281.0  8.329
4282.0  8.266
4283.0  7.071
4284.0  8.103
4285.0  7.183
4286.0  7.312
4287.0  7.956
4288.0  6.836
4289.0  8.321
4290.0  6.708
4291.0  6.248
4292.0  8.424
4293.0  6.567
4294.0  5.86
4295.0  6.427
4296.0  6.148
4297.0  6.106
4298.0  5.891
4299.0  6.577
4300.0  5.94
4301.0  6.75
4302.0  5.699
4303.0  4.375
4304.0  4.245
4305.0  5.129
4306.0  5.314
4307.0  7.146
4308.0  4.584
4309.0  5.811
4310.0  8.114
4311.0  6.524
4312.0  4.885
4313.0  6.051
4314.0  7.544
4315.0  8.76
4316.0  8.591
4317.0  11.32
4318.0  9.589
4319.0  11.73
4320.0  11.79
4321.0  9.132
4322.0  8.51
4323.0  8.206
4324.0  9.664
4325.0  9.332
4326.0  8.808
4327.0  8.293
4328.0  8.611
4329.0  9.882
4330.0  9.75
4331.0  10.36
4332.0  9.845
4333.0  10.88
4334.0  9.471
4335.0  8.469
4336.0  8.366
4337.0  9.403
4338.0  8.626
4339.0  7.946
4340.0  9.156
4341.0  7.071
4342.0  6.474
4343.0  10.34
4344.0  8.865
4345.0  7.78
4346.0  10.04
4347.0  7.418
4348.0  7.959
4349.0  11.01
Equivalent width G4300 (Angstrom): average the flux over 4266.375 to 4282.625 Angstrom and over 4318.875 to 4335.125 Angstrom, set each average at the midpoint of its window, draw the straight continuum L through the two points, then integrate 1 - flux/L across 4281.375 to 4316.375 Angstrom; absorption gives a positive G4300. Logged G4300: 8.3 Angstrom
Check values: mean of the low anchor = 7.93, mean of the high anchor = 9.55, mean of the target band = 6.61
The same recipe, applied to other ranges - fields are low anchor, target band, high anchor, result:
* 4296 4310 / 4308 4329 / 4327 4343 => -3.3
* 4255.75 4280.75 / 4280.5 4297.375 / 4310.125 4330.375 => 2.1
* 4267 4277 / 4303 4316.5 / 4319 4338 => 4.1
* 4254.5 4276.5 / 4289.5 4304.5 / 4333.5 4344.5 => 3.8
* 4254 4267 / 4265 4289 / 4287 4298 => -1.7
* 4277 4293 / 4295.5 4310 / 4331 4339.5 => 4.1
